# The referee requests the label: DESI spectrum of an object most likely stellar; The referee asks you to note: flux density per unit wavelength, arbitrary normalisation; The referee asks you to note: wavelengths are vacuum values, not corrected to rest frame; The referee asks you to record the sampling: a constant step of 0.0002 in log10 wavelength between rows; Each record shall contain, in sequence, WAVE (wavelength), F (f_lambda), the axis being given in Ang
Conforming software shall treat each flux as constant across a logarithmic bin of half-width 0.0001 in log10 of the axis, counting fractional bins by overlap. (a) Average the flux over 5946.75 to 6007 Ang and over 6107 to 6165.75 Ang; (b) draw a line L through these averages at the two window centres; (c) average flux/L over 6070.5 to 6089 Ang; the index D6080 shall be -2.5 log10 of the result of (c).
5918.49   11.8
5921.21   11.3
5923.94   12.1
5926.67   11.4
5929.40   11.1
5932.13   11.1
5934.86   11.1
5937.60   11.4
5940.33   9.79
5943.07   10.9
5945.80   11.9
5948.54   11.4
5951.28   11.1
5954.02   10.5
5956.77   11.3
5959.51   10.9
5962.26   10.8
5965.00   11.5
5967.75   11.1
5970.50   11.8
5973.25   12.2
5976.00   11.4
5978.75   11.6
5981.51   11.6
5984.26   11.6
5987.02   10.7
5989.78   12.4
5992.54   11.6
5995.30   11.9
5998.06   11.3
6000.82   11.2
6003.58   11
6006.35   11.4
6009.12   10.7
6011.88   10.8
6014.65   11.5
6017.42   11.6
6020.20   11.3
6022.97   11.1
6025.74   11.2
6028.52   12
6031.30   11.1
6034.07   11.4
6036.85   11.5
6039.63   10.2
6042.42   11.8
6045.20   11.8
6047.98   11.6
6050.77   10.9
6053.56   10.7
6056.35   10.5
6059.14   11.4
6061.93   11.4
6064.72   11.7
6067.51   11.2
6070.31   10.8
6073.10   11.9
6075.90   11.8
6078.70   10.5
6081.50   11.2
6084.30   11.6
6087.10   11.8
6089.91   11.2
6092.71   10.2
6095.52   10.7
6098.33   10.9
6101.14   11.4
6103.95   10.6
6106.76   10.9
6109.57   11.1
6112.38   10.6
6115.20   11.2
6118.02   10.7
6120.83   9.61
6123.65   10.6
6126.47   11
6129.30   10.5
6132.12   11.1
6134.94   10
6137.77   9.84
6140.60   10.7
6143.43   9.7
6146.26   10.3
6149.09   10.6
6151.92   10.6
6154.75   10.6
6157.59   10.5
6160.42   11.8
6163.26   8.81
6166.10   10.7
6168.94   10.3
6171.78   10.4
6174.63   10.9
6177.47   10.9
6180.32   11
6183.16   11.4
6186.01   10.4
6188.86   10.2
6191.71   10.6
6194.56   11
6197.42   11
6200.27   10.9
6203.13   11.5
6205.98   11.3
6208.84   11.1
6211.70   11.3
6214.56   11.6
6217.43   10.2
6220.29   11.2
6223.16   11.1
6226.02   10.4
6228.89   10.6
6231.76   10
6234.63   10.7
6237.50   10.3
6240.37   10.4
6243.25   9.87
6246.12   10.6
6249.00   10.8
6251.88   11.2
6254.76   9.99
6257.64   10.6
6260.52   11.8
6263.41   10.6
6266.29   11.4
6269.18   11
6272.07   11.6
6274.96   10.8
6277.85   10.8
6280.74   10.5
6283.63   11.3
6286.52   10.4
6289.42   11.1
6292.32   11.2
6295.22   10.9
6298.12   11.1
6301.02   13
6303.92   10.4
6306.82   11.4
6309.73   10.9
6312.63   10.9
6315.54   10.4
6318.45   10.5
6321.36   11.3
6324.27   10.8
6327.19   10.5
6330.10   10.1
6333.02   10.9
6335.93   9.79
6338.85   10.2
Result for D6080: -0.06 mag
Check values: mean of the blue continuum 11.4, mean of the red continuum 10.5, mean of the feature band 11.4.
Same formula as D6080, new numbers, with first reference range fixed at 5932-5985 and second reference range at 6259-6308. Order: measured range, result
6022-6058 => 0.000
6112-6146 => 0.074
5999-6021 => 0.004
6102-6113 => 0.034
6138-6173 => 0.079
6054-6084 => -0.003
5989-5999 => -0.052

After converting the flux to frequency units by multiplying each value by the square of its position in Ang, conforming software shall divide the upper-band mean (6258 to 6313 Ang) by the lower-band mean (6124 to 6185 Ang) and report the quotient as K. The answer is 1.10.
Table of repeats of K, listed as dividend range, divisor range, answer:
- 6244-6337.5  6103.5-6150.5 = 1.09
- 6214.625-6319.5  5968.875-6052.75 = 1.03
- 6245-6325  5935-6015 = 1.08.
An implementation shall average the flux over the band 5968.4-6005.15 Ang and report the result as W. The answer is 11.6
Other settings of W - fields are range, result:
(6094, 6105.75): 10.9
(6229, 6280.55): 10.7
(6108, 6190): 10.6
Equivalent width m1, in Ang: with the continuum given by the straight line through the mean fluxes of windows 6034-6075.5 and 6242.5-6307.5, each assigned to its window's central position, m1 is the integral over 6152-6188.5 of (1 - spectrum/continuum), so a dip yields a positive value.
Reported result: 1.6 Ang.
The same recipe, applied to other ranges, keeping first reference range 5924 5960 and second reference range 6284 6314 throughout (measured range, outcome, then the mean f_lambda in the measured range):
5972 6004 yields -1.3 Ang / 11.6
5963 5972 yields -0.3 Ang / 11.4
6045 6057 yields 0.1 Ang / 11.1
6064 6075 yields -0.3 Ang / 11.4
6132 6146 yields 1.2 Ang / 10.2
